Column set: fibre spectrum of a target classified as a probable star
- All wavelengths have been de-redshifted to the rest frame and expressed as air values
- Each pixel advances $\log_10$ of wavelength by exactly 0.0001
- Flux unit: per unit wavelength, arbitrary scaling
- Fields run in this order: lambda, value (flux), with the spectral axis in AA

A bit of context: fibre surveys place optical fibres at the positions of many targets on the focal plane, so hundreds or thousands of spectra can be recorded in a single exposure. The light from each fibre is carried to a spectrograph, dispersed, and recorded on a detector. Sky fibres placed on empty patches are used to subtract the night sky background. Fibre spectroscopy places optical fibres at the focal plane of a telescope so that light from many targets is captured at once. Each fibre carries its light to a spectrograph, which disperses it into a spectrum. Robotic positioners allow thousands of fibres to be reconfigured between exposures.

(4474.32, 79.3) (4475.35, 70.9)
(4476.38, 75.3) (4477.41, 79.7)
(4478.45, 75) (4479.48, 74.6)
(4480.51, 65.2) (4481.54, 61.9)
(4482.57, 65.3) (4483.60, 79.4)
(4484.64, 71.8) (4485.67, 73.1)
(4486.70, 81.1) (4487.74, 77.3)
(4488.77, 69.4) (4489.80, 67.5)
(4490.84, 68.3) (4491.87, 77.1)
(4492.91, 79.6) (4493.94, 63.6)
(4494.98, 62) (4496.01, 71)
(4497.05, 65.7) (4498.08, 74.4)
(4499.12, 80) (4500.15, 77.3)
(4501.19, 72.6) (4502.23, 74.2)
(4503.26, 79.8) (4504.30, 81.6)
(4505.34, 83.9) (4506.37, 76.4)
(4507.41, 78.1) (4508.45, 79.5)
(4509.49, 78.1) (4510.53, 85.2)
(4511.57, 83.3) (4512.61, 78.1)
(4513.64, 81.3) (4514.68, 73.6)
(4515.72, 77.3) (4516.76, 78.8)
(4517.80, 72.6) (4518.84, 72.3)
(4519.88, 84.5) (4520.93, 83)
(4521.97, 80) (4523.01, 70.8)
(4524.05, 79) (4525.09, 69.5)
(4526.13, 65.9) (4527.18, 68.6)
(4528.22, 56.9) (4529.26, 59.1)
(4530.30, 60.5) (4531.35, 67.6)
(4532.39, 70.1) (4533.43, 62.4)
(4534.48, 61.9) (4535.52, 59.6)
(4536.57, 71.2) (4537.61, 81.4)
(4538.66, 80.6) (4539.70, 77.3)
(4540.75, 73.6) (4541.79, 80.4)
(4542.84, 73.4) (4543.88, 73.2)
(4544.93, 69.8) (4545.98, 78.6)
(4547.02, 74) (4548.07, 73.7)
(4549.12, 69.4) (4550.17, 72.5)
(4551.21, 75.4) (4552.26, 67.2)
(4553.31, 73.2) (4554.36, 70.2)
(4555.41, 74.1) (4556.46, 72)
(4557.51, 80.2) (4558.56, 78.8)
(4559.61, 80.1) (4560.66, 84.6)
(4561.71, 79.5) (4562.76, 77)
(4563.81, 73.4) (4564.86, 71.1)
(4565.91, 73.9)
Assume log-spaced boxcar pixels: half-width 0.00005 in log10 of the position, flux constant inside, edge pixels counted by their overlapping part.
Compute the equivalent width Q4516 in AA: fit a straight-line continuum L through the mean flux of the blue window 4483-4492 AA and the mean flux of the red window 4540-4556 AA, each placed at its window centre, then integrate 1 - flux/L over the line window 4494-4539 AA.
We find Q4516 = -0.1 AA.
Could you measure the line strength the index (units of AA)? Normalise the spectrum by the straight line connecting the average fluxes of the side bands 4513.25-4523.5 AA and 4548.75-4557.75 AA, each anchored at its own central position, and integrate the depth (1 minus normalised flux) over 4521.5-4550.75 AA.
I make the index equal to 1.6 AA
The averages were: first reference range 77.3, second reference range 72.5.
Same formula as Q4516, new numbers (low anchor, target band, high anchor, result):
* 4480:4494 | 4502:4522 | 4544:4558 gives -1.9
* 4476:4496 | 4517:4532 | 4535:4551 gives 0.5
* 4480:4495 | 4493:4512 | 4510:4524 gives -0.3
